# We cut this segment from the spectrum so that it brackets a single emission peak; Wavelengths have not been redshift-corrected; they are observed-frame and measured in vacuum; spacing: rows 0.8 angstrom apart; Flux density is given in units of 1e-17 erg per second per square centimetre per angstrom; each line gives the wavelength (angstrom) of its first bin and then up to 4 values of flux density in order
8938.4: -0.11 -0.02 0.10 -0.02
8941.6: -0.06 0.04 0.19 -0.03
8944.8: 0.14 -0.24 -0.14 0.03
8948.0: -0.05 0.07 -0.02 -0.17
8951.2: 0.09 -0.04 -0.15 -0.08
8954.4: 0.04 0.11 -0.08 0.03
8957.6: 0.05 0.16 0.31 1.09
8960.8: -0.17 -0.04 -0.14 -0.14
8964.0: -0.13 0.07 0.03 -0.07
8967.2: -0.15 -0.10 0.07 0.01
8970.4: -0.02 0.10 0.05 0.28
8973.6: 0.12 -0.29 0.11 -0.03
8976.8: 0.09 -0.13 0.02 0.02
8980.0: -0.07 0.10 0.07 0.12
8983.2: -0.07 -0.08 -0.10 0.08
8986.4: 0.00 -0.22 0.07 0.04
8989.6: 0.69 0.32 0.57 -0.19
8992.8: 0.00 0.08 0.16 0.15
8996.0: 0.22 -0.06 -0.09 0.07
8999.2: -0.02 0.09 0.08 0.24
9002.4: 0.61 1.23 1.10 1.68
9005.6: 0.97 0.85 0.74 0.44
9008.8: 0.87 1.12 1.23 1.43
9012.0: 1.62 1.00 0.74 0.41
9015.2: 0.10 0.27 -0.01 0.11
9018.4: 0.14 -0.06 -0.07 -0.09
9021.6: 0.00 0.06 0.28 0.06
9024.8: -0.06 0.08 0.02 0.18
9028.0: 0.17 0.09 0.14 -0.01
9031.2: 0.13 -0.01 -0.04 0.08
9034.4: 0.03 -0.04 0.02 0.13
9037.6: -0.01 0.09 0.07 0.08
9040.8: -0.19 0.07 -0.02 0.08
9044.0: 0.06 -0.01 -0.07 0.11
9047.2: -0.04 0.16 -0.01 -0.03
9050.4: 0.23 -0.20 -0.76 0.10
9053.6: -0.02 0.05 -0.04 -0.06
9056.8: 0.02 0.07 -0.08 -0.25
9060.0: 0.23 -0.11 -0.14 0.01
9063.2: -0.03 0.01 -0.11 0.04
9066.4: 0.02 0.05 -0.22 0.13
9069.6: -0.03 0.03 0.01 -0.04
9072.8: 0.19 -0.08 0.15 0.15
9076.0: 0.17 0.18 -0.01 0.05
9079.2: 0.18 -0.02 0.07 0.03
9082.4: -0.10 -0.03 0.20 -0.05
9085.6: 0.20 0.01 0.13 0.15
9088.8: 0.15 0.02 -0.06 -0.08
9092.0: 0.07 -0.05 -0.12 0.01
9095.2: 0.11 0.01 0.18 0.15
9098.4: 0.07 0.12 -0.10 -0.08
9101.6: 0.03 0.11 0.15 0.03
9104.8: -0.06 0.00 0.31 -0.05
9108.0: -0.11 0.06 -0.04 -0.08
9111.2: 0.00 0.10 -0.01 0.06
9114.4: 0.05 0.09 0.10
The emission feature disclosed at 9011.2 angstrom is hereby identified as [O II] 3727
